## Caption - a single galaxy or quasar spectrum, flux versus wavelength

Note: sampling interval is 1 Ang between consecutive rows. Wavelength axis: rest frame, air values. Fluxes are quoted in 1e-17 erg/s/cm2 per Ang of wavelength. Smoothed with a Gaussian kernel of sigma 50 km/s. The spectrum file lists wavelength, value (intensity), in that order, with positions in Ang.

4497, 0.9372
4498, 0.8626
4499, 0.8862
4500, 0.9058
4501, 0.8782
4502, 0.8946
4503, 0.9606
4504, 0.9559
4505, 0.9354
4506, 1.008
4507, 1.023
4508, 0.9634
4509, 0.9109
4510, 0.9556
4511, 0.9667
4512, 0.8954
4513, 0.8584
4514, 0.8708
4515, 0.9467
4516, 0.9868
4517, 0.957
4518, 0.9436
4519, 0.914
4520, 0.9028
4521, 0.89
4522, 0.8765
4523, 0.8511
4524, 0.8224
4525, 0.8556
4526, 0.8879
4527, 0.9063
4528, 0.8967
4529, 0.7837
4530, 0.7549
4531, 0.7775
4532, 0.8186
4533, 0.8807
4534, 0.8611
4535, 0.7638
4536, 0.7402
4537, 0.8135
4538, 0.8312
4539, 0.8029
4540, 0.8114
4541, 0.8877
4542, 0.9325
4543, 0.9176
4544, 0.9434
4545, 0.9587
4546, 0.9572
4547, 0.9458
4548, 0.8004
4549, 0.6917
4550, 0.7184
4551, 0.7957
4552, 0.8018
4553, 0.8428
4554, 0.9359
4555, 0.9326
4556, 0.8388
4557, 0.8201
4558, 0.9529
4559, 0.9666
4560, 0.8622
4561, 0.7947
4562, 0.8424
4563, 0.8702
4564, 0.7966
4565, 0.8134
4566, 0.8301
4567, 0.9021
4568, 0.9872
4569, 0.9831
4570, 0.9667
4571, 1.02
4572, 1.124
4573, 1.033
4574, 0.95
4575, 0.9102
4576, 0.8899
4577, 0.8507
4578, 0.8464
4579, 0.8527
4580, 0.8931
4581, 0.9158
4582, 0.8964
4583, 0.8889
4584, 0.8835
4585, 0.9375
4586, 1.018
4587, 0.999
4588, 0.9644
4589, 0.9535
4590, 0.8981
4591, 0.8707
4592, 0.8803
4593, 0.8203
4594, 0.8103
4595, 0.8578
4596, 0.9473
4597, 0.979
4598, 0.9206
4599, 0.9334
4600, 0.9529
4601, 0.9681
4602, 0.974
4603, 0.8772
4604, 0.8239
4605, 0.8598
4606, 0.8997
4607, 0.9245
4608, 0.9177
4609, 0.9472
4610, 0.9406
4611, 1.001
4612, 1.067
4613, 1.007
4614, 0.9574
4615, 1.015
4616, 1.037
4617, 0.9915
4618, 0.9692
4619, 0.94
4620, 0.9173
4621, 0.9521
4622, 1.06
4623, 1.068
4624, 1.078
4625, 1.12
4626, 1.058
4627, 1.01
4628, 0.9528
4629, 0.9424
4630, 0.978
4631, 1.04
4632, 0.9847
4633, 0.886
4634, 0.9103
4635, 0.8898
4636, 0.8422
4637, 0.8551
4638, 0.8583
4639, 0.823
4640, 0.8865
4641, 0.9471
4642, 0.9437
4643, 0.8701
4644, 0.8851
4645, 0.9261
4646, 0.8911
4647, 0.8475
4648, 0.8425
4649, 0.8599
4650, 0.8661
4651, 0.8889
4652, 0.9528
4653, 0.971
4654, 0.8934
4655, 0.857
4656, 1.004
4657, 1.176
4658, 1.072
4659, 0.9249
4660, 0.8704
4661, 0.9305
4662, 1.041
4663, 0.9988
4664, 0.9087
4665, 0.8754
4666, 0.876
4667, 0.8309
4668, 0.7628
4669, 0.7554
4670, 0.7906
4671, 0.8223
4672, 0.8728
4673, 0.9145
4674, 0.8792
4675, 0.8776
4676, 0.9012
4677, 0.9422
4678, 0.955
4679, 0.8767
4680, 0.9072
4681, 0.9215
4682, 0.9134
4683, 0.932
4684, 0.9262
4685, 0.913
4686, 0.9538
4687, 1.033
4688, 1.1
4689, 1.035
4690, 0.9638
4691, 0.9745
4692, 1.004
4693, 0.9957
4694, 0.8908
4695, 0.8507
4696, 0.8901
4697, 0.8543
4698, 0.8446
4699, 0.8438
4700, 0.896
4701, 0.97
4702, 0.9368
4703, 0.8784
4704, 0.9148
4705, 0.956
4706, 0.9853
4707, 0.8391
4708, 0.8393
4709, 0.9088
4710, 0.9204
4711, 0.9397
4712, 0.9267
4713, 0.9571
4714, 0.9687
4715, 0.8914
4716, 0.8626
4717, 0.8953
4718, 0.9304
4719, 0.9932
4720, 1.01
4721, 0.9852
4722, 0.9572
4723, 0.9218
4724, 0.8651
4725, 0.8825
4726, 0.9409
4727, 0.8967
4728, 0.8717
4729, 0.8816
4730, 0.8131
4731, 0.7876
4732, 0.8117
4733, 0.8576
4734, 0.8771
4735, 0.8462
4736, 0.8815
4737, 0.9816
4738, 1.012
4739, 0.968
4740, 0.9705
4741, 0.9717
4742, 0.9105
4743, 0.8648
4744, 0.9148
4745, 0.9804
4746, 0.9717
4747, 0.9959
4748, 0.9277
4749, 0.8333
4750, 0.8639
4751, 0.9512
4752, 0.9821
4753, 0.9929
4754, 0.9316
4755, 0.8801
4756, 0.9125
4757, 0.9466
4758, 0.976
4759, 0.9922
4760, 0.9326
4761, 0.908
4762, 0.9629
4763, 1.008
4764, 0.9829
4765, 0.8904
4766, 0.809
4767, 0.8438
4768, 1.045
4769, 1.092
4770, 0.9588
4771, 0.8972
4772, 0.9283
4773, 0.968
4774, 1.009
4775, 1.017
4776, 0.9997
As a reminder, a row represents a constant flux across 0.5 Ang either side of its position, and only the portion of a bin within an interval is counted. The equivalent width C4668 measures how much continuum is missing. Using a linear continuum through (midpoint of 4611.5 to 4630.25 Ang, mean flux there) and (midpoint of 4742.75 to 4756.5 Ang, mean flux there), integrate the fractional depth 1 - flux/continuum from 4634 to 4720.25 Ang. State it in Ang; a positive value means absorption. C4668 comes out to 5.2 Ang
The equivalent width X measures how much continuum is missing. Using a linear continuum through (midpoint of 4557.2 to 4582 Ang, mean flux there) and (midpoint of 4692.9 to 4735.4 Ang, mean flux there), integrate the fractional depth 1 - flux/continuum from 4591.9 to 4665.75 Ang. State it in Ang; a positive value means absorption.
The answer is -2.8 Ang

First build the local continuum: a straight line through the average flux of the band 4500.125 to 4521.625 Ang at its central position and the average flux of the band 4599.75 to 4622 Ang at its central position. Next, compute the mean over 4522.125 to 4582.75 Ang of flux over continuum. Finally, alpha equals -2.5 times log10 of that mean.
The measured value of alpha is 0.084 mag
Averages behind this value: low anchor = 0.933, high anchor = 0.954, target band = 0.872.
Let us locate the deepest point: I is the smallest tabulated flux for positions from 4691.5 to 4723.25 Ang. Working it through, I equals 0.8391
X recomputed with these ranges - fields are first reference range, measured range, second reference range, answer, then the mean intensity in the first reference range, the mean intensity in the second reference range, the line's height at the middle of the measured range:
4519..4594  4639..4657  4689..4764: -0.10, 0.88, 0.922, 0.903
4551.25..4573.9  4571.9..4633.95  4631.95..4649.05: -3.73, 0.905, 0.884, 0.894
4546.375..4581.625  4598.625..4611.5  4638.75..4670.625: -0.43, 0.885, 0.906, 0.895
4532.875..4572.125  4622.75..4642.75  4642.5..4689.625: -1.08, 0.871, 0.916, 0.903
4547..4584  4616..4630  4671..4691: -1.46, 0.885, 0.936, 0.91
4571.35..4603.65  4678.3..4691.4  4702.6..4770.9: -0.48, 0.922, 0.924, 0.923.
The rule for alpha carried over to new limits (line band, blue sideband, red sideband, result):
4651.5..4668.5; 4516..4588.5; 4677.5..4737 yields -0.04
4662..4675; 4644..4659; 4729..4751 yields 0.07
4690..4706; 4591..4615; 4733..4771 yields 0.02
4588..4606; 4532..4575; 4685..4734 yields -0.02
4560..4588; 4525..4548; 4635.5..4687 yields -0.05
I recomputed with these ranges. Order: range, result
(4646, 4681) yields 0.7554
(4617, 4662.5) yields 0.823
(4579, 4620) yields 0.8103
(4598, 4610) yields 0.8239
